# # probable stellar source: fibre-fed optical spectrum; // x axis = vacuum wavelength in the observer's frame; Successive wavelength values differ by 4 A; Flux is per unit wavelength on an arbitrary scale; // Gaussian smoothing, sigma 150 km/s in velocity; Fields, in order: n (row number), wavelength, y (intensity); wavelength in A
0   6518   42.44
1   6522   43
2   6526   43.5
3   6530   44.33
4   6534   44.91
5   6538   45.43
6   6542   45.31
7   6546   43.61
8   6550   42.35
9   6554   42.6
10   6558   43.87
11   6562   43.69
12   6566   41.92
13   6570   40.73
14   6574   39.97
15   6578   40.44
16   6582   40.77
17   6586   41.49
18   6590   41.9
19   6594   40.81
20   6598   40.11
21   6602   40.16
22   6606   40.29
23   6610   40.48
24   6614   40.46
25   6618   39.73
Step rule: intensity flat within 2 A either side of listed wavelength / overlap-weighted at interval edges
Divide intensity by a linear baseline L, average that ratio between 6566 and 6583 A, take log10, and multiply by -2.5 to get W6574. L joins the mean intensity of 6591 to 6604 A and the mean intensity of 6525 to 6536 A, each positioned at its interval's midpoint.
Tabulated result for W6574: 0.03 mag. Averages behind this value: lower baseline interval 44.3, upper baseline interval 40.5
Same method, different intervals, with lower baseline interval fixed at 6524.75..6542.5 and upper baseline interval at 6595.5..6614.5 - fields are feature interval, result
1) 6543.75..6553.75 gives 0.02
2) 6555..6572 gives 0.01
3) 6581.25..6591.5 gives 0.00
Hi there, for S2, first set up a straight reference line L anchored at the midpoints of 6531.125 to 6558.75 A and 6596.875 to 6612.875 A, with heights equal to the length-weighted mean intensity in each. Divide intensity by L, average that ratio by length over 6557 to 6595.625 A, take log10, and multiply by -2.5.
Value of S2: 0.01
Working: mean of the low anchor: 44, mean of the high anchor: 40.3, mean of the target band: 41.5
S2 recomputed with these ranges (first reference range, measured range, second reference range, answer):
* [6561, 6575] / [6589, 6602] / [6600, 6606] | -0.007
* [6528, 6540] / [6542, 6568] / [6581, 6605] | 0.007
